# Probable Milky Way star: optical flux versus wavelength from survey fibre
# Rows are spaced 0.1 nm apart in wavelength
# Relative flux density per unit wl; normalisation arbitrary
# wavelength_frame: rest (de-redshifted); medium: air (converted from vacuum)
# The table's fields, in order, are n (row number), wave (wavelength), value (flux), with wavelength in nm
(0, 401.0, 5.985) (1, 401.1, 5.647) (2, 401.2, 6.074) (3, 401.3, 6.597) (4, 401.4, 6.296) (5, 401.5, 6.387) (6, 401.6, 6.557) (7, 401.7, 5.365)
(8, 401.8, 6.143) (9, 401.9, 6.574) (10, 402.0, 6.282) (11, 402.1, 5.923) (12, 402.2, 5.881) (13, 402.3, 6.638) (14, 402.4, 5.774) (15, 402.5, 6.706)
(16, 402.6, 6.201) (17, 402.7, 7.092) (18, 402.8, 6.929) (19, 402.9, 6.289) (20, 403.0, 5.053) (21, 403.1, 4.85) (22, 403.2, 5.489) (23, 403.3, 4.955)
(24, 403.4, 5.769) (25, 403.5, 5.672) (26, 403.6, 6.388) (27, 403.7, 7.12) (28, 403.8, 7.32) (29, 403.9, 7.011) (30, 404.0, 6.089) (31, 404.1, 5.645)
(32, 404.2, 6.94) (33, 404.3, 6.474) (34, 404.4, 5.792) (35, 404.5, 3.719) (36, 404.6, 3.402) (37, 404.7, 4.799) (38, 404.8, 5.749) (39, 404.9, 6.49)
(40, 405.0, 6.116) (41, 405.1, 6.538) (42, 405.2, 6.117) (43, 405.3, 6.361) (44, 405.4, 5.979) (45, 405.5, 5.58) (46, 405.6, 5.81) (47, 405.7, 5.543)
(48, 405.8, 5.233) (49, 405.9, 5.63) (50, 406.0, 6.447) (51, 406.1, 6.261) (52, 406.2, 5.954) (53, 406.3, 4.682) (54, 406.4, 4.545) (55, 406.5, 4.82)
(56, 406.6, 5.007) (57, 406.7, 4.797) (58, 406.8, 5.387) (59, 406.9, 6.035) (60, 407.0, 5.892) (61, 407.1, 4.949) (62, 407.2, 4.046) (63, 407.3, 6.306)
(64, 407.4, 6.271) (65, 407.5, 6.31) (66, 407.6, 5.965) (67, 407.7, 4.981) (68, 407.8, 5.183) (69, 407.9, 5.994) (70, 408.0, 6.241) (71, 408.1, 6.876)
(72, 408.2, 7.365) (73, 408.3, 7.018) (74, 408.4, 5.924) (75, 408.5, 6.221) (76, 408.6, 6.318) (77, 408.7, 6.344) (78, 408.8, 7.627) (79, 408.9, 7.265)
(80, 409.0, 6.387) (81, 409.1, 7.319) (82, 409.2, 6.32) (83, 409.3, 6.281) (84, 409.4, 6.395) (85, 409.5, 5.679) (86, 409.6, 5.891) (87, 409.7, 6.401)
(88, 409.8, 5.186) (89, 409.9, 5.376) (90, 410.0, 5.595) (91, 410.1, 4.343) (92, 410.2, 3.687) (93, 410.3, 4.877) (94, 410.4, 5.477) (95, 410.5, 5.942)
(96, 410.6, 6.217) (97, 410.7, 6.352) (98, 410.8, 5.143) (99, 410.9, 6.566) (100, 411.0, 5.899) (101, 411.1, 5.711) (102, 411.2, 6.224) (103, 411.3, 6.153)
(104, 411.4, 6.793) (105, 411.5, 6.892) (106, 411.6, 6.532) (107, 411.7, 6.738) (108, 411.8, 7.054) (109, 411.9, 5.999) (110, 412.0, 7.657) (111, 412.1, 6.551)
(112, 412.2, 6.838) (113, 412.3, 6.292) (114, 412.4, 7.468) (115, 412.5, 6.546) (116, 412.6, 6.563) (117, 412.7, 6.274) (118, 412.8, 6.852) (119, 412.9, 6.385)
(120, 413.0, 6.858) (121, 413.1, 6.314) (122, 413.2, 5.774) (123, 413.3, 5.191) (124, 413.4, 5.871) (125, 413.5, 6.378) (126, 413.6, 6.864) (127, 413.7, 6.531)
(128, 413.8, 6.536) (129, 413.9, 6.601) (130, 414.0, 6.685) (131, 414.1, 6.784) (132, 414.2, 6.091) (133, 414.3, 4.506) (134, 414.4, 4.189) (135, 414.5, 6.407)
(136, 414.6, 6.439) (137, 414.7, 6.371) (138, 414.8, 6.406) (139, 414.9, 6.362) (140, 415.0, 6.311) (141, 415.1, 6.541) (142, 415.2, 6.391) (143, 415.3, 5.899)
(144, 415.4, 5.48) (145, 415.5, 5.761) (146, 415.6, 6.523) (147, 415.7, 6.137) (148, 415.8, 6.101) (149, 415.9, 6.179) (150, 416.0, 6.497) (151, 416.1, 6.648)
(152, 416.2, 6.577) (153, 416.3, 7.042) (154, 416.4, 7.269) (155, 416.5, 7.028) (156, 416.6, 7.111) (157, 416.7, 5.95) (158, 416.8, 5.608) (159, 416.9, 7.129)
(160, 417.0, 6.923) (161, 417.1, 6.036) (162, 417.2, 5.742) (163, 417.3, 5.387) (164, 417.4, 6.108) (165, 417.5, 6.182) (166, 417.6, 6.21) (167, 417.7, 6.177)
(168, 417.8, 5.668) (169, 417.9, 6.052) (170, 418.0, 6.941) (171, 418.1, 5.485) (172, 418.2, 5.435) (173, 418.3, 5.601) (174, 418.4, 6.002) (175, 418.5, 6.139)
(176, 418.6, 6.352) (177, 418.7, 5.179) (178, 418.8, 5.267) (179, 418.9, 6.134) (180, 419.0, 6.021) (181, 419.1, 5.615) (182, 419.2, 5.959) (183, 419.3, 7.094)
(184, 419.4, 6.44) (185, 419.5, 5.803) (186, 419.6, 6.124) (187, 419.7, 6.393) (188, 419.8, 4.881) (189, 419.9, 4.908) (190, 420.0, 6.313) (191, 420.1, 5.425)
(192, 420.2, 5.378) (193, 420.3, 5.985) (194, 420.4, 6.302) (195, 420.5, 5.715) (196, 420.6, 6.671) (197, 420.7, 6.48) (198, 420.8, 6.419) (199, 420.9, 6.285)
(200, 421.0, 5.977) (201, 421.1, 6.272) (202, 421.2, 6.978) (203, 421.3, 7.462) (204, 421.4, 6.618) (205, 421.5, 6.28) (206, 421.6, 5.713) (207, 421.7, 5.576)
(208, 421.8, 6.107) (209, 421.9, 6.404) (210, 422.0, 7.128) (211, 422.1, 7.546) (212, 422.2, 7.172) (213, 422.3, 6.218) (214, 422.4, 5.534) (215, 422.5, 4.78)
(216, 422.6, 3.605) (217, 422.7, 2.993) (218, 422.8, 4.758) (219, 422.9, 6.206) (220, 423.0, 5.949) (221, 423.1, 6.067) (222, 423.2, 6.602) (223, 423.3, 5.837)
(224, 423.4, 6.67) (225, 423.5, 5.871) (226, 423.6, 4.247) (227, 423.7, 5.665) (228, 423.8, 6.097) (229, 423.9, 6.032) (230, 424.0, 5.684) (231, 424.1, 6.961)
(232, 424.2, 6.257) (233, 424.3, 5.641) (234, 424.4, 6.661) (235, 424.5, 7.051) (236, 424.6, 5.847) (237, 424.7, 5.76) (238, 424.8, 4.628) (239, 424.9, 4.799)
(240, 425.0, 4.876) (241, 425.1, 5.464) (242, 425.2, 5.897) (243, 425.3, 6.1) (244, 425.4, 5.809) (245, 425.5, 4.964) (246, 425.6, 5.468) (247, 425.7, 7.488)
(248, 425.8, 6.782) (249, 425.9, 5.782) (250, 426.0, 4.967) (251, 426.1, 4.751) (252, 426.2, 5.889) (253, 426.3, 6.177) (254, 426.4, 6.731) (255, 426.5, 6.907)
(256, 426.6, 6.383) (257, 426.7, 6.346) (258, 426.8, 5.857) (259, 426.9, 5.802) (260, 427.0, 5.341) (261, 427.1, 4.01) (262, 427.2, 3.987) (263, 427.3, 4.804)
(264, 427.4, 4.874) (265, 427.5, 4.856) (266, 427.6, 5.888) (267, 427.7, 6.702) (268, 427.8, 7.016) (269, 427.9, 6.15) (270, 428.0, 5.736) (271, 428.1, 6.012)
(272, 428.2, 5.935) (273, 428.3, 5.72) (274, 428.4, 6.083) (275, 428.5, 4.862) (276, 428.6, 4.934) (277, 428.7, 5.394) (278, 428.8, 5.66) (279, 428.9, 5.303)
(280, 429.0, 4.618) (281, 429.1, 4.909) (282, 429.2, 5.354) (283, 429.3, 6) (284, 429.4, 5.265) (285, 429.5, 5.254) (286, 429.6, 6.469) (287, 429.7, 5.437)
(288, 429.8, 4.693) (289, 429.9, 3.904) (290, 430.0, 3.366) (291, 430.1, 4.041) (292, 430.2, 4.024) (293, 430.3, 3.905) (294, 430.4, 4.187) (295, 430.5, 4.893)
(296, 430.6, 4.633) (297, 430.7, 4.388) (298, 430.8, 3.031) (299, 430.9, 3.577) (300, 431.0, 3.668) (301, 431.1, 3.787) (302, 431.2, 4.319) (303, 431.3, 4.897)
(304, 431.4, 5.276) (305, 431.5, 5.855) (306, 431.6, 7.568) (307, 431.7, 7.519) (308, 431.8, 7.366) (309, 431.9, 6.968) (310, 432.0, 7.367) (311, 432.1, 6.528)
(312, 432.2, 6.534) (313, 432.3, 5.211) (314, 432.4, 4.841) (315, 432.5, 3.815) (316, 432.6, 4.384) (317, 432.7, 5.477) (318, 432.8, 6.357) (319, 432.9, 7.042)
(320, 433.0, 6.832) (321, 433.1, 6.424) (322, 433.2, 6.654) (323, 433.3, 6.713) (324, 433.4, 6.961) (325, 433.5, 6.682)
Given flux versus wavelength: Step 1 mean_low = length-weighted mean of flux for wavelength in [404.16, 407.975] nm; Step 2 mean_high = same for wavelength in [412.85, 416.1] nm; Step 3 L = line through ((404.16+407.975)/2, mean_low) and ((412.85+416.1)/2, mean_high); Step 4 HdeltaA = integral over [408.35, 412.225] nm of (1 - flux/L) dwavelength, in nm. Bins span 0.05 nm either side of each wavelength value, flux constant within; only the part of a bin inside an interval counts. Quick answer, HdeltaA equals -0.18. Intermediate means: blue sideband 5.58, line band 6.15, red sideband 6.17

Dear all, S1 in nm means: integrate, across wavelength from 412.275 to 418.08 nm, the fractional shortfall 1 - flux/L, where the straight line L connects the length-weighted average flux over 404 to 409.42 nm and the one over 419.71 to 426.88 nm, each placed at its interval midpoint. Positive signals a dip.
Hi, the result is -0.38 nm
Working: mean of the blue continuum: 5.88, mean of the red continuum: 5.93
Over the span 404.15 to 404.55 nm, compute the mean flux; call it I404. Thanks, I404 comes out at 5.73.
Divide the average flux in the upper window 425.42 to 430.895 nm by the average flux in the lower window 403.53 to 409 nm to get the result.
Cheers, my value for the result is 0.90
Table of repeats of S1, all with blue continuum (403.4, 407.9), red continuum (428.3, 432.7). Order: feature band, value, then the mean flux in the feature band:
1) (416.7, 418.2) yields -0.18 nm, 6.09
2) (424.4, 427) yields -0.31 nm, 5.87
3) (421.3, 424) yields -0.28 nm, 5.86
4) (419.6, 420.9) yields -0.14 nm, 5.93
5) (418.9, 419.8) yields -0.12 nm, 6.11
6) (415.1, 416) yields -0.10 nm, 6.11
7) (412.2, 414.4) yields -0.31 nm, 6.31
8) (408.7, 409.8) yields -0.17 nm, 6.48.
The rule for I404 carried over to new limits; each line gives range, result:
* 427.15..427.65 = 4.88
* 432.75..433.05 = 6.74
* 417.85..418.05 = 6.5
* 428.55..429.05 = 5.18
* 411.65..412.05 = 6.86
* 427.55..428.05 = 6.3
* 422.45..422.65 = 4.19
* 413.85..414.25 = 6.54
